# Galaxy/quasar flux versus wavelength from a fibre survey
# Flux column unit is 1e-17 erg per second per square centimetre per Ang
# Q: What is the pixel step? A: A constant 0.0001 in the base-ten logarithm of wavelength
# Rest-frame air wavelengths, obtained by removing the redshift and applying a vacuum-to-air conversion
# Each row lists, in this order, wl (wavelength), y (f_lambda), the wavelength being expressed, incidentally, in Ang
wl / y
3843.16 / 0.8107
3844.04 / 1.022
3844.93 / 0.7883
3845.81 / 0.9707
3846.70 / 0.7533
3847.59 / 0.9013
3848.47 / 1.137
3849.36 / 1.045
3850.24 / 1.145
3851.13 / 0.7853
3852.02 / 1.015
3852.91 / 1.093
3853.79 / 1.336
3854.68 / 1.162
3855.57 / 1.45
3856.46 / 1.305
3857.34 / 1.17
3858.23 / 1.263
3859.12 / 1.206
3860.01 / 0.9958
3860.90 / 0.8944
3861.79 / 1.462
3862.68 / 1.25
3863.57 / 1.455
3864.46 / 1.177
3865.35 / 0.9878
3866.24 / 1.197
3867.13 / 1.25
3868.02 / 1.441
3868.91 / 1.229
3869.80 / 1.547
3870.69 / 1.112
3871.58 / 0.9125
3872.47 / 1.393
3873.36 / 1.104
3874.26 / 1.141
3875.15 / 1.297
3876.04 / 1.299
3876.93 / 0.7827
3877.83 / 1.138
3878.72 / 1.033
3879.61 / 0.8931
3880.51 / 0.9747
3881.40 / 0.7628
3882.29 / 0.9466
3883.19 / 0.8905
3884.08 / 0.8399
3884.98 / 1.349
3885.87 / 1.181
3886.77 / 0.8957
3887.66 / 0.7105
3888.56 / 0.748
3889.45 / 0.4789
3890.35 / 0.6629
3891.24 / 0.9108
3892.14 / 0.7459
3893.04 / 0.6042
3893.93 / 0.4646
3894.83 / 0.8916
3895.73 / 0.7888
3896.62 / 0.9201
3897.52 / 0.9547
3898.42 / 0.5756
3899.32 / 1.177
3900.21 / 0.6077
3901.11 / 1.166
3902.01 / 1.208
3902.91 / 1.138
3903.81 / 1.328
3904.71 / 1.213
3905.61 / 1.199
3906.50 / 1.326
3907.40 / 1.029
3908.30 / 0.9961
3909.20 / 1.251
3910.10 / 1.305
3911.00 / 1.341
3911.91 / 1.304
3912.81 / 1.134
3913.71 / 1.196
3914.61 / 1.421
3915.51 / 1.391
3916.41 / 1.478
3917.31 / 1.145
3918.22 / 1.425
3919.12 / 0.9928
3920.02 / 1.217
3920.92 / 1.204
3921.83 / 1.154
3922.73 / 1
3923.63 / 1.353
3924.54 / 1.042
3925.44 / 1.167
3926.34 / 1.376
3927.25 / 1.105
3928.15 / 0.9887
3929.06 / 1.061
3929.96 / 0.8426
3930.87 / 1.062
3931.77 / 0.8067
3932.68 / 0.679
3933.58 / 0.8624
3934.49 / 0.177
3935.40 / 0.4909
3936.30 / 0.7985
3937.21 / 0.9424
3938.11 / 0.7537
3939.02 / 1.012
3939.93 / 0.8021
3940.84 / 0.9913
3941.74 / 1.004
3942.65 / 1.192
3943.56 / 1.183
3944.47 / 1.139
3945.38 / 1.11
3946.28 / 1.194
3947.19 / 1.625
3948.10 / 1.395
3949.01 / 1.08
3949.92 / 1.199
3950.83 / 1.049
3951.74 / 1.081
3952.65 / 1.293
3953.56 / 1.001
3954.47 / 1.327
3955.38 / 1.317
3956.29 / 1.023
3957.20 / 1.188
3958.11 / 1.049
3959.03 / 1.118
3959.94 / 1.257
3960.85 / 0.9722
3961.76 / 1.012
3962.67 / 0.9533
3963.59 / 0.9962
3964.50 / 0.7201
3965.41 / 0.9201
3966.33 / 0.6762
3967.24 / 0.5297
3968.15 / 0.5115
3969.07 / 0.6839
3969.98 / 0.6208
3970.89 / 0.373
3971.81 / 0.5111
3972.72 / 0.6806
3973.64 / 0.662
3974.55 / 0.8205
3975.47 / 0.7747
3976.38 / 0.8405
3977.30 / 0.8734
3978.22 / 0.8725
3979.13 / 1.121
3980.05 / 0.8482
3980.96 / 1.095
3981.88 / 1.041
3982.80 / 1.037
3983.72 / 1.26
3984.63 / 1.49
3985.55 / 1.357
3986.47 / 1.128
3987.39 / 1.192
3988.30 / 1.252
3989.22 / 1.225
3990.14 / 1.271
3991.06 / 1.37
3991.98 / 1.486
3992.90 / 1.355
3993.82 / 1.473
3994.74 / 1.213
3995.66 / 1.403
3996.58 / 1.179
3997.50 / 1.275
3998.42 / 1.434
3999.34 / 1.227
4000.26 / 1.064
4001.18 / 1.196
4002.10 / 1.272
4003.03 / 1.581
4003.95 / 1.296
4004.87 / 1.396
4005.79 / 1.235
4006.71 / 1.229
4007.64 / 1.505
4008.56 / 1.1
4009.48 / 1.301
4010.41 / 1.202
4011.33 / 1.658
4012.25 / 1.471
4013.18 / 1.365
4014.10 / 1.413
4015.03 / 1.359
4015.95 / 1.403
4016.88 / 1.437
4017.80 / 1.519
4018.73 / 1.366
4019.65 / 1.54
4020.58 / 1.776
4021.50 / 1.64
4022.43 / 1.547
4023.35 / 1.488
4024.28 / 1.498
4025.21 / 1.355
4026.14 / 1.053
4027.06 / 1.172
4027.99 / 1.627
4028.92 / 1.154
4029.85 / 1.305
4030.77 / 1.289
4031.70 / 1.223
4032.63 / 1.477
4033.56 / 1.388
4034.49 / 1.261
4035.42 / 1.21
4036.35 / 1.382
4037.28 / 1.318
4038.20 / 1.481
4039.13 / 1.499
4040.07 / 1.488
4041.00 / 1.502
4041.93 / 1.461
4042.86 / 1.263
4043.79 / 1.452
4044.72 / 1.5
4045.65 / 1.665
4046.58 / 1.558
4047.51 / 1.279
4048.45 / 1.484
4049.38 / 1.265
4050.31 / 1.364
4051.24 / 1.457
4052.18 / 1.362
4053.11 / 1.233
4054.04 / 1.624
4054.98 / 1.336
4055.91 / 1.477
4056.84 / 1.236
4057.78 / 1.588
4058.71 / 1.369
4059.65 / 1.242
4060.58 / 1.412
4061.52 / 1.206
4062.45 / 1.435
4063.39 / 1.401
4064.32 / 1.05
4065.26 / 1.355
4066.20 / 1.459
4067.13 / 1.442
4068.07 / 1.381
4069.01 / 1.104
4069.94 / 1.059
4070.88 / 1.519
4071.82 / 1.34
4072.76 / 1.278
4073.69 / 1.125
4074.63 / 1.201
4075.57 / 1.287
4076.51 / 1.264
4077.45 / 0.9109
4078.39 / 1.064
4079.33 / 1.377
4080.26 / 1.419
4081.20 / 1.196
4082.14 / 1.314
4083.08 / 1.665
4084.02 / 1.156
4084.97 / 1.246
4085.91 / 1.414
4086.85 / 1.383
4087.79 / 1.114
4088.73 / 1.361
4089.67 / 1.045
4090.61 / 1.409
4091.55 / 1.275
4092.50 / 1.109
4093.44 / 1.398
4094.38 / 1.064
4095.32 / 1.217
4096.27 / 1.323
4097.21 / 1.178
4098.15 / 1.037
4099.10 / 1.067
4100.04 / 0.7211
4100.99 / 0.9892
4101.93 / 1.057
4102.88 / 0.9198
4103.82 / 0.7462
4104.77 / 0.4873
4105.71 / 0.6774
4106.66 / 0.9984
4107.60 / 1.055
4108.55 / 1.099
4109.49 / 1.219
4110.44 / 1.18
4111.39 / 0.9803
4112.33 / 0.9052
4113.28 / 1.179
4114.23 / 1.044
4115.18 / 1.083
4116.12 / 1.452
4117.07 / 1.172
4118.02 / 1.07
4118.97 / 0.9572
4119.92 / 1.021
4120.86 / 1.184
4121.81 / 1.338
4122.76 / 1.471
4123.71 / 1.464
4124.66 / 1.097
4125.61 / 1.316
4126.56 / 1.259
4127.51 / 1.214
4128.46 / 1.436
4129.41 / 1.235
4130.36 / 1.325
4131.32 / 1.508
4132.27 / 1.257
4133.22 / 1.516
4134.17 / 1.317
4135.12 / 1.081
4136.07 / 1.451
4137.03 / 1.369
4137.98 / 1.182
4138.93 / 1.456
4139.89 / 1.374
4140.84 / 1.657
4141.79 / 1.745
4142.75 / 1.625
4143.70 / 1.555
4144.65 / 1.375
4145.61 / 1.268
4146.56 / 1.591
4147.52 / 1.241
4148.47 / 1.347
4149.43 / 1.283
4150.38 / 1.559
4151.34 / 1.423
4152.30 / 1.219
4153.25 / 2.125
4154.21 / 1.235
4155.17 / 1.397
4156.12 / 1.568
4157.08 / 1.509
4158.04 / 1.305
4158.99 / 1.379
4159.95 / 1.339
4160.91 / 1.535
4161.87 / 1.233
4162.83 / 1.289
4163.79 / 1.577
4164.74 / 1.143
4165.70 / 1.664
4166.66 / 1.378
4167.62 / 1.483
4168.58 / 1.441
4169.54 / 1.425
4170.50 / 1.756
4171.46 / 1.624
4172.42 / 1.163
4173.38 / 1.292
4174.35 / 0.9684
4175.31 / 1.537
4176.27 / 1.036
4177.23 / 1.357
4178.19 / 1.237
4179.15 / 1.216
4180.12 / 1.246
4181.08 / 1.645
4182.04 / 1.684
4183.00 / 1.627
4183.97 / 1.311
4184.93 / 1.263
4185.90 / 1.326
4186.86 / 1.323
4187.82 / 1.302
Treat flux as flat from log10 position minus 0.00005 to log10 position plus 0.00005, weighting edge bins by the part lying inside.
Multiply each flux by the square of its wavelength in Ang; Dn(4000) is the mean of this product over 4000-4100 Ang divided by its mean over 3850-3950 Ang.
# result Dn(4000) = 1.3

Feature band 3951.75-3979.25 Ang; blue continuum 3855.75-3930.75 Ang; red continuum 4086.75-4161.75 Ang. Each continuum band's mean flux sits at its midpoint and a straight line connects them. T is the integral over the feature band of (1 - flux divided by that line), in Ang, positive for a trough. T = 6.1 Ang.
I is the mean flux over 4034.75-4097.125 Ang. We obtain 1.33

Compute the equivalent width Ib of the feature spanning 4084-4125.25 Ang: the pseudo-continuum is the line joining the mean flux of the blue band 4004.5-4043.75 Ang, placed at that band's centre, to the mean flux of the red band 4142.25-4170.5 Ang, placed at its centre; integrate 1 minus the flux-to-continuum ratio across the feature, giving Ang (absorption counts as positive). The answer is 8.6 Ang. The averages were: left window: 1.39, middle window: 1.12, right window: 1.44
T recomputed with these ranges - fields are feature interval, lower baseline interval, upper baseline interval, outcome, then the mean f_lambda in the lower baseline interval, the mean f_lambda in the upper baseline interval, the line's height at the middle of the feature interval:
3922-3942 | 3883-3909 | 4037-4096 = 1.8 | 0.935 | 1.33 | 1.02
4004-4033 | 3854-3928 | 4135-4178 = -3.2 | 1.1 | 1.41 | 1.25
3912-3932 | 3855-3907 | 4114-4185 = -1.2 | 1.05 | 1.37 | 1.1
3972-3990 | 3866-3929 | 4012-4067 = 3.4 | 1.08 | 1.4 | 1.27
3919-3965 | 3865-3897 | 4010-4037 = 4.6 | 0.987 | 1.4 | 1.16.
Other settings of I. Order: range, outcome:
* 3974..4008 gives 1.21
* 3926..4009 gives 1.06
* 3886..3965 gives 1.04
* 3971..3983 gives 0.842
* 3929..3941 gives 0.793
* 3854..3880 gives 1.19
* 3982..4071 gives 1.36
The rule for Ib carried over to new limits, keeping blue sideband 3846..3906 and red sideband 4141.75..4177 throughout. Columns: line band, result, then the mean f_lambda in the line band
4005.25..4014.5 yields -1.0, 1.35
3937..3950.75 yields 0.3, 1.11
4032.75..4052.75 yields -2.3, 1.41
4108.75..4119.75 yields 2.0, 1.11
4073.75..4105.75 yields 4.1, 1.16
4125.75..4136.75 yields 0.4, 1.33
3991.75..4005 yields -1.2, 1.32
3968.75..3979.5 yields 4.0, 0.734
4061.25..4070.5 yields 0.0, 1.29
